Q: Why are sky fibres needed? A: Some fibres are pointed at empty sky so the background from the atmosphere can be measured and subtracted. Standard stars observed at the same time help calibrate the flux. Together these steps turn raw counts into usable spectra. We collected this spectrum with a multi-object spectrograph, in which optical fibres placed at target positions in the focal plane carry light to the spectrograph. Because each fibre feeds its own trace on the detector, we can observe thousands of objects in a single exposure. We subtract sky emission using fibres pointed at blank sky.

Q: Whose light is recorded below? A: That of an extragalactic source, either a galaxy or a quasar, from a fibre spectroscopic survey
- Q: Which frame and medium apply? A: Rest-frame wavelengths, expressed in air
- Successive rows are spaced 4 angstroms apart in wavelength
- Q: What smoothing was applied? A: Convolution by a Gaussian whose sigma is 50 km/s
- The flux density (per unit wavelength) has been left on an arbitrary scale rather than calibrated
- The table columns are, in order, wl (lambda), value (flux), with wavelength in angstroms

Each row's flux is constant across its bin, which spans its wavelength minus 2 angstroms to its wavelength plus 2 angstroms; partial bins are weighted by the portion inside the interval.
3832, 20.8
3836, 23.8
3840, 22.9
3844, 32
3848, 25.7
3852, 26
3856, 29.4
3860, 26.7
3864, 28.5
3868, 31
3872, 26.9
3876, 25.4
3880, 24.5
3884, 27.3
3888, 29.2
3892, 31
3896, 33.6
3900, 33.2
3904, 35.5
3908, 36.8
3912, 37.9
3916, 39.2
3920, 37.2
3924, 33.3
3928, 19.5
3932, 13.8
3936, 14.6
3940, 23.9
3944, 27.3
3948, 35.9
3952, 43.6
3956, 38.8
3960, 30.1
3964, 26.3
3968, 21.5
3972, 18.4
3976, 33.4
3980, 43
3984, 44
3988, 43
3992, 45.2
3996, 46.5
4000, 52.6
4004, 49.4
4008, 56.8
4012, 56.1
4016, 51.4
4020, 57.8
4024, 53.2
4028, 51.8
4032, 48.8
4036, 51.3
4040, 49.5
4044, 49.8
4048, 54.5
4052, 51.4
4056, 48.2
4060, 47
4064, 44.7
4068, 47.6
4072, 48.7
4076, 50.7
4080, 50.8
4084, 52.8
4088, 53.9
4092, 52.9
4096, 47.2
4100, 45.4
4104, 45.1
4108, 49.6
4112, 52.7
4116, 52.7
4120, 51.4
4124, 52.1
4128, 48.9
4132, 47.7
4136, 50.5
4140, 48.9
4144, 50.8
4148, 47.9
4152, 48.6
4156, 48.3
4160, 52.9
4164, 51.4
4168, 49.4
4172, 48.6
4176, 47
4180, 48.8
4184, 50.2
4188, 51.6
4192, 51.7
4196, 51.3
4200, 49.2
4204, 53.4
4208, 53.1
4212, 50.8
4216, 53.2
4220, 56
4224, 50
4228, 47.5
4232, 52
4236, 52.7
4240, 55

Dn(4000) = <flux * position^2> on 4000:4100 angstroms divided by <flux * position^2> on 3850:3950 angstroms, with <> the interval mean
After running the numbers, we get 1.9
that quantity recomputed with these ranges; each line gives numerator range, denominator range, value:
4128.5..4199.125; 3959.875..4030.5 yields 1.23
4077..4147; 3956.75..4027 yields 1.24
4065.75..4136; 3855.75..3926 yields 1.76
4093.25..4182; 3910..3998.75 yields 1.65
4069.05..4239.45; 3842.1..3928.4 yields 1.88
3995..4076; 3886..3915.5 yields 1.59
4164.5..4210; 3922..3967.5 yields 2.05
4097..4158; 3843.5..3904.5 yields 1.94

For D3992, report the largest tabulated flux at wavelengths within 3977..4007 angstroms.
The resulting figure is 52.6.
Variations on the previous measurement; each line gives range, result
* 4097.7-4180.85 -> 52.9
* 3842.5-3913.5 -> 37.9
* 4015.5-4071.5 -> 57.8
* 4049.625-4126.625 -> 53.9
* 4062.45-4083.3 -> 50.8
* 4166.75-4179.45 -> 49.4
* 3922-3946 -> 33.3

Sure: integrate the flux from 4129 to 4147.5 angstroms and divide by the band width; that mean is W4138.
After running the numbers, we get 49.3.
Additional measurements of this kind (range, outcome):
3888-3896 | 31.2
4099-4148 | 49.7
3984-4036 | 50.8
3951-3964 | 35.3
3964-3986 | 31.5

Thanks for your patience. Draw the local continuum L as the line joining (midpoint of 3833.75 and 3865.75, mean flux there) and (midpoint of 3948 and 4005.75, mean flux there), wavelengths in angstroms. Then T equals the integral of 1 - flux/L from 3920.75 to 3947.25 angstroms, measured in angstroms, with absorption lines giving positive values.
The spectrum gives 8.39 angstroms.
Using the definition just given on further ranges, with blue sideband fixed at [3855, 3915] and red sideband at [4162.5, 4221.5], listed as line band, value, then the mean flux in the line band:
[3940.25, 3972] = 4.2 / 30.6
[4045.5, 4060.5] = -3.2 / 50.6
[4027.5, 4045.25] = -4.1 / 50.1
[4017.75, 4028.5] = -4.0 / 54.5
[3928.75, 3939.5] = 5.6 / 16.2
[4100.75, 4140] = -3.1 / 49.9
